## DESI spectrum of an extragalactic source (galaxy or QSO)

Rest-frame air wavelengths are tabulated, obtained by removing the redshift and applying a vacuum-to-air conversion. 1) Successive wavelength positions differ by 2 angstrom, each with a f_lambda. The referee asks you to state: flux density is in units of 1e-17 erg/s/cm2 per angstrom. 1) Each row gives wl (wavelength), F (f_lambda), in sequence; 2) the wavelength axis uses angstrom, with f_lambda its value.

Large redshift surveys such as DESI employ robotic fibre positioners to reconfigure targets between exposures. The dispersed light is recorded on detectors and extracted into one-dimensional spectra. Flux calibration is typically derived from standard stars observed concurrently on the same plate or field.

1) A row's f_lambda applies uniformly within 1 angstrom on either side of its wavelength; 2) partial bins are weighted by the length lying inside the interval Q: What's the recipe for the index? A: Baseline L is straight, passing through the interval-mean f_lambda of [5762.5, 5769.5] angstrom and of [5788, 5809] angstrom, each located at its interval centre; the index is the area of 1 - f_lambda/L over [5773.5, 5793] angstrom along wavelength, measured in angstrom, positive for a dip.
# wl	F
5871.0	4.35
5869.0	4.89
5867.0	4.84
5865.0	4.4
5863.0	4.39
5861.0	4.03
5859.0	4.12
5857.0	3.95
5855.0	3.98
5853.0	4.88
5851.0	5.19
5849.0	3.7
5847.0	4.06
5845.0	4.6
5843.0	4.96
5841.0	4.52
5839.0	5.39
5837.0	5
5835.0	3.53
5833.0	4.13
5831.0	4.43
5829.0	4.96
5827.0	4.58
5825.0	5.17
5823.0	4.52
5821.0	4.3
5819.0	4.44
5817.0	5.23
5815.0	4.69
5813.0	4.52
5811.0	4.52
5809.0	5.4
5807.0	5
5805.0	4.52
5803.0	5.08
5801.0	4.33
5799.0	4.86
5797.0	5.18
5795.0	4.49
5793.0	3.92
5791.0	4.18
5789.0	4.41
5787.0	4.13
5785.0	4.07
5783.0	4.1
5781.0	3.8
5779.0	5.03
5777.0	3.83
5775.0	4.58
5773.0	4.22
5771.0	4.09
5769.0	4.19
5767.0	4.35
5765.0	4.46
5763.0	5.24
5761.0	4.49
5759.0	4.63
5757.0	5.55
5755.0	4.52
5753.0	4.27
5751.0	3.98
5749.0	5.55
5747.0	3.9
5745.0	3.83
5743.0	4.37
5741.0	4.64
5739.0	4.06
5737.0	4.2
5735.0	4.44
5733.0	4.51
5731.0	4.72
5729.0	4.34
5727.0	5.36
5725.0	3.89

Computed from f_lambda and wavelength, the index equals 1.57 angstrom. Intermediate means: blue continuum 4.54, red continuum 4.64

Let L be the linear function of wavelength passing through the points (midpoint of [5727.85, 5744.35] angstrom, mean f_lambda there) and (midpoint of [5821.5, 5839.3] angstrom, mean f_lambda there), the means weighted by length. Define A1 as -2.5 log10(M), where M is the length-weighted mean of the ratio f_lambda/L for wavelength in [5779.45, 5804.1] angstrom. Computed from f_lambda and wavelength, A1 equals 0.03 mag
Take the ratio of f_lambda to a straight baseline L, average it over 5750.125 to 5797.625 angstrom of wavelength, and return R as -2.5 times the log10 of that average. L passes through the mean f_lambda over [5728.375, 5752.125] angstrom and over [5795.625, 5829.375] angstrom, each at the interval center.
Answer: 0.04 mag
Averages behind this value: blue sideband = 4.38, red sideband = 4.78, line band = 4.4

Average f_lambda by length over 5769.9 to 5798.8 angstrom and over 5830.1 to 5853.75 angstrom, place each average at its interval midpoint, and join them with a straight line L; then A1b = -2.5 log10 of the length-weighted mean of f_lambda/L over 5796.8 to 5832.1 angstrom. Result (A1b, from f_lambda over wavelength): -0.08 mag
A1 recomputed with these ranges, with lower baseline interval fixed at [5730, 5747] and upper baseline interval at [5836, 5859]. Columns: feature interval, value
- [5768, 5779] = 0.03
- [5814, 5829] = -0.05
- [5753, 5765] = -0.10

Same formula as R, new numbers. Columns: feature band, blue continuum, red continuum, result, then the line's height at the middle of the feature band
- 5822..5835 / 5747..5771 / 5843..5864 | -0.04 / 4.4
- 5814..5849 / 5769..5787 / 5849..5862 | -0.08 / 4.28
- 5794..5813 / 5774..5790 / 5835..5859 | -0.11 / 4.33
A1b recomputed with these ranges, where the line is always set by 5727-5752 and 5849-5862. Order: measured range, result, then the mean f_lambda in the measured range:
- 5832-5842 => -0.05 mag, 4.51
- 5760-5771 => -0.03 mag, 4.5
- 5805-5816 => -0.11 mag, 4.8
